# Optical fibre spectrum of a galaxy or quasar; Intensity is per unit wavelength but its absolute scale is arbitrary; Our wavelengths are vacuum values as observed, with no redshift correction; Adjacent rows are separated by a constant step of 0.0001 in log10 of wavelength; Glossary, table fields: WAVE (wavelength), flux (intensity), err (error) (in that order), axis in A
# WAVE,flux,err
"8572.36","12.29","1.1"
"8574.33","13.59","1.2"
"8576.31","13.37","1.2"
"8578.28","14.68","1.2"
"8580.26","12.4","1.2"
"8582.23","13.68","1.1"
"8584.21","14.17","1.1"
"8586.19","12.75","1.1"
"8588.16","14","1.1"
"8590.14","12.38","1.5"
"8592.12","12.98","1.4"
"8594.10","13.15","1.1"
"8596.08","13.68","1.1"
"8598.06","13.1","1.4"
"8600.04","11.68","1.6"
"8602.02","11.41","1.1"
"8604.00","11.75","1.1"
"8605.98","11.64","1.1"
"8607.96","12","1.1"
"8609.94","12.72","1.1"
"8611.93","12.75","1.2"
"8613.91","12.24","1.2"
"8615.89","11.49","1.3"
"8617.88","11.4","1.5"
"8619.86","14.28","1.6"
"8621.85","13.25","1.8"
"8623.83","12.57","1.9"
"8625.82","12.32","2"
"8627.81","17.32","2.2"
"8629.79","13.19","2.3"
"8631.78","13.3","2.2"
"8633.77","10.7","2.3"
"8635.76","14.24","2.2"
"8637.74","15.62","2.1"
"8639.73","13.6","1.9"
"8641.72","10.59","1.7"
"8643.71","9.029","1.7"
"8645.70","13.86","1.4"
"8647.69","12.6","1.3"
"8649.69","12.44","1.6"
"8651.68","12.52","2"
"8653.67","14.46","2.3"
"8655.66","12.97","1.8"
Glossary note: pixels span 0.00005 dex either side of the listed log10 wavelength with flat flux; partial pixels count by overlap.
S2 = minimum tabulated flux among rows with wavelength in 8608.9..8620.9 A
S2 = 11.4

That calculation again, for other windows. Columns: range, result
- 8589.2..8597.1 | 12.38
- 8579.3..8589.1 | 12.4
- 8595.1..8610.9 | 11.41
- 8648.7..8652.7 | 12.44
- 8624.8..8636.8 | 10.7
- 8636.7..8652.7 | 9.029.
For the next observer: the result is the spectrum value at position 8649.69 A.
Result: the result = 12.44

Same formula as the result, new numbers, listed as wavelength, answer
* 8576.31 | 13.37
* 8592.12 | 12.98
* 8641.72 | 10.59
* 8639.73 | 13.6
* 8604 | 11.75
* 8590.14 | 12.38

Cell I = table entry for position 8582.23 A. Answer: 13.68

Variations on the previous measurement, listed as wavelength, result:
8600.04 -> 11.68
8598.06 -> 13.1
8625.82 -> 12.32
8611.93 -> 12.75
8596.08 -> 13.68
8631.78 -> 13.3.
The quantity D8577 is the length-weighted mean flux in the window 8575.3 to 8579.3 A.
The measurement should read 14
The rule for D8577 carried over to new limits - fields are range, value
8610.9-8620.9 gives 12.4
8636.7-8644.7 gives 12.2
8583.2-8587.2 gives 13.5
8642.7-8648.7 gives 11.8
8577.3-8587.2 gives 13.5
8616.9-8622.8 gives 13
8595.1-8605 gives 12.3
